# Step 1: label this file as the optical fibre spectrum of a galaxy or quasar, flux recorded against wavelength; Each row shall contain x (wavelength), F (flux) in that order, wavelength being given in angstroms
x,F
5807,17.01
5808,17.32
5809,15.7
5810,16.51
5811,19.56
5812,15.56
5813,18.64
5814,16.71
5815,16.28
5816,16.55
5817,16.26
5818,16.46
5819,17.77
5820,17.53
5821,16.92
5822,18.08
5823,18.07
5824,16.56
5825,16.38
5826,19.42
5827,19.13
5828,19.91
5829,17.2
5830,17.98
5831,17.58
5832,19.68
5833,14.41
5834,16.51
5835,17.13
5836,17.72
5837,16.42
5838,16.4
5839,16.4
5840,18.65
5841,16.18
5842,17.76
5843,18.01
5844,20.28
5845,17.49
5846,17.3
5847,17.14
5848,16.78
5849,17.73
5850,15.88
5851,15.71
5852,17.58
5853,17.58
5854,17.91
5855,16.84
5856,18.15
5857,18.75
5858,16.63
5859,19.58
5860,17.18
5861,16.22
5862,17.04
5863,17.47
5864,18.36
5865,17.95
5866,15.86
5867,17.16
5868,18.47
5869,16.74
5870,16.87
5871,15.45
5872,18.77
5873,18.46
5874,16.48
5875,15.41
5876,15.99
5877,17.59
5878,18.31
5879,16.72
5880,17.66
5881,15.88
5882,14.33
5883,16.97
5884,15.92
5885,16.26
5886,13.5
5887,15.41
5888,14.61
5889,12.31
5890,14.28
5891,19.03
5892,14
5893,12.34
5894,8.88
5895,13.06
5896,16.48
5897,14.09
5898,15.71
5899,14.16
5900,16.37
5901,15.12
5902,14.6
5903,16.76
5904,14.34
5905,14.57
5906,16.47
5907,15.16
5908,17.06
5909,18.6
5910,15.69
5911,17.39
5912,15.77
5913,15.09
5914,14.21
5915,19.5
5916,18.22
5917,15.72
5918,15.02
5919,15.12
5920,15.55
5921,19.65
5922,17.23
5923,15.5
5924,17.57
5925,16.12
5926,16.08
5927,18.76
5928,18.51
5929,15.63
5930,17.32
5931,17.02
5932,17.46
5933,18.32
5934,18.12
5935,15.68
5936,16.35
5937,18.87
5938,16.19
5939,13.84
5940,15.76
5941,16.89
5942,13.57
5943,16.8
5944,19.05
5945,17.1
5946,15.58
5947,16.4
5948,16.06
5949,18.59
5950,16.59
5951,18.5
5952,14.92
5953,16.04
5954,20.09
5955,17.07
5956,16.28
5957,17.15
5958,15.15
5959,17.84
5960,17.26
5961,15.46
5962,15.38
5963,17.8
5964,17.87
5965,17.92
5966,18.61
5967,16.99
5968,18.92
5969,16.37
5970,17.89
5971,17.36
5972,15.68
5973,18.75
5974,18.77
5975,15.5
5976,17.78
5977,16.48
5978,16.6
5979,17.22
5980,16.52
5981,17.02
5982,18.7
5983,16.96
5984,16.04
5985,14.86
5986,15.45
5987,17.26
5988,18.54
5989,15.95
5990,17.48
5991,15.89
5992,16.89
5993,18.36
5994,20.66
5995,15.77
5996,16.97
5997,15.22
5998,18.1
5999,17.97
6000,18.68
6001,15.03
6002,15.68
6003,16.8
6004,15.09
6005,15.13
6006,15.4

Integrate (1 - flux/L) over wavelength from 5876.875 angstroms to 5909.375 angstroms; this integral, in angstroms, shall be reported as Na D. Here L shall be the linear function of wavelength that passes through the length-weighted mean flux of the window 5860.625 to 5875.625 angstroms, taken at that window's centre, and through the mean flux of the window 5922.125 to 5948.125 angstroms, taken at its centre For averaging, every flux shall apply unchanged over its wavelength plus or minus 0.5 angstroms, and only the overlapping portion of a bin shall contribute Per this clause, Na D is 3.18 angstroms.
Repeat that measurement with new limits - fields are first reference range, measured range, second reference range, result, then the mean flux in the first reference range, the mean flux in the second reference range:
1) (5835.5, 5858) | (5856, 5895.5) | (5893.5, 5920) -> 0.6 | 17.4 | 15.5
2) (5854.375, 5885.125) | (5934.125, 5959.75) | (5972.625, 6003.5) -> 0.5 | 17.1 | 17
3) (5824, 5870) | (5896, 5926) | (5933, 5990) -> 1.9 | 17.5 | 16.9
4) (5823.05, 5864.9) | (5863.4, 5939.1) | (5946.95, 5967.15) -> 4.7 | 17.5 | 17.1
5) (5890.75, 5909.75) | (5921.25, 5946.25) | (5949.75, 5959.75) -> -0.9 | 15.1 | 17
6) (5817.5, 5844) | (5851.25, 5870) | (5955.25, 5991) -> -0.1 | 17.5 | 17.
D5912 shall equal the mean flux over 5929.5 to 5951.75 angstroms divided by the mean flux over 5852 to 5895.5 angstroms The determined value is 1.03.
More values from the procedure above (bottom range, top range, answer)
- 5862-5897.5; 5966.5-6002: 1.07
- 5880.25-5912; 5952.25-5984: 1.13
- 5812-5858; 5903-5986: 0.97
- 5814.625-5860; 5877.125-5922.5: 0.90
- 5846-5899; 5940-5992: 1.04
